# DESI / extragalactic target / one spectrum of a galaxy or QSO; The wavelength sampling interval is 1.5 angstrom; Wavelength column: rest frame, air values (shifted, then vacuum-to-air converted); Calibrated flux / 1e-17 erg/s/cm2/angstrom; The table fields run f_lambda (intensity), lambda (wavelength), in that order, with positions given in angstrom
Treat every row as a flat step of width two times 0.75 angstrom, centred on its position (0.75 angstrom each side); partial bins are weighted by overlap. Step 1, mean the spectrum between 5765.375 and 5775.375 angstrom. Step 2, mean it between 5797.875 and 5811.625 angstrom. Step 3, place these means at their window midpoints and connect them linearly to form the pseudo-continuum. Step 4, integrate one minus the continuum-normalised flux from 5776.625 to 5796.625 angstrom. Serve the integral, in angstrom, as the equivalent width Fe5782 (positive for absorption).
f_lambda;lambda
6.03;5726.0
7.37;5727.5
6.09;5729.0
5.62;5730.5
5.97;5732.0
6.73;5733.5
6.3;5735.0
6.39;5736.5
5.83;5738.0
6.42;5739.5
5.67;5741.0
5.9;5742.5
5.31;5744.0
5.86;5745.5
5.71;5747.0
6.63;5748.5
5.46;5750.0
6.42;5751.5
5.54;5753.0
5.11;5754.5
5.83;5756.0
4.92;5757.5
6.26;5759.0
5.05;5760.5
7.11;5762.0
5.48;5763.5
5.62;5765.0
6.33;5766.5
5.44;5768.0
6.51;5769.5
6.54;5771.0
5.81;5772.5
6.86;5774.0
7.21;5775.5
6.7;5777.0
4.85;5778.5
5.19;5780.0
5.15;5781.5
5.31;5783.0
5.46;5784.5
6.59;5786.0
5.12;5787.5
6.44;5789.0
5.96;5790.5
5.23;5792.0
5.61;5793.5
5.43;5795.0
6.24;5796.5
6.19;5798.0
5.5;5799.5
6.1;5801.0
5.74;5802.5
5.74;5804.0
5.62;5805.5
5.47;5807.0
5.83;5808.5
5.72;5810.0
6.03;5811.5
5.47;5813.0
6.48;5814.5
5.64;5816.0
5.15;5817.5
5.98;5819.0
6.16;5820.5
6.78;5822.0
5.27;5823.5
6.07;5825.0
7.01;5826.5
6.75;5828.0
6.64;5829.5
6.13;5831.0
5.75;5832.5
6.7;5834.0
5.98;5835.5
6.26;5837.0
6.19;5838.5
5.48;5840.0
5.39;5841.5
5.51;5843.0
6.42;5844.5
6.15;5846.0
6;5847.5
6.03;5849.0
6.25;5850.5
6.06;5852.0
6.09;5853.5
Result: 1.4 angstrom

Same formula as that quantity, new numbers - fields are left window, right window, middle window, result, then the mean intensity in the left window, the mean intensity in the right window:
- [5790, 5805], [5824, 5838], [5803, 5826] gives 0.8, 5.77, 6.34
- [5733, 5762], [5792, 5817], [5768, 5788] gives -0.4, 5.88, 5.78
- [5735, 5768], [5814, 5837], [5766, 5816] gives 1.2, 5.85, 6.17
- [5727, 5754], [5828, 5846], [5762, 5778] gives -0.6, 6.05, 6.08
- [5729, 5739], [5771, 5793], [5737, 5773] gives 0.9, 6.14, 5.87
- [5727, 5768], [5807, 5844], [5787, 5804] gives 0.6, 5.94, 6.01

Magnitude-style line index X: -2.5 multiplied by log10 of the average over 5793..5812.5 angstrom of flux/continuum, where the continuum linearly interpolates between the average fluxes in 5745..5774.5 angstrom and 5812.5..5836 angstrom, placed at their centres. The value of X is 0.05 mag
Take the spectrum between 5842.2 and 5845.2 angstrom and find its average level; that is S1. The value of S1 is 5.95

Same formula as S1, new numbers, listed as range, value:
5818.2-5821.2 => 6.05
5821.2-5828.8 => 6.38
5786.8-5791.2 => 5.85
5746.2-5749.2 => 6.16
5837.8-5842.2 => 5.68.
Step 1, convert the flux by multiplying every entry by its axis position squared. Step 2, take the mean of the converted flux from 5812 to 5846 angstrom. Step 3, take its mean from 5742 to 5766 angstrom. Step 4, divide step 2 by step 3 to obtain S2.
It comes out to 1.08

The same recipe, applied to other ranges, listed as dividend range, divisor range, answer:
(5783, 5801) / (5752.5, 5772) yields 1.00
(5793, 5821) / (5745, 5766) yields 1.02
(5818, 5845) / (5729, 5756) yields 1.06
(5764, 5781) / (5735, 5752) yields 1.03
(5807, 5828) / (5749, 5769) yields 1.06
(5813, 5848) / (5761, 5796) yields 1.05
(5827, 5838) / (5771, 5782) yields 1.07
